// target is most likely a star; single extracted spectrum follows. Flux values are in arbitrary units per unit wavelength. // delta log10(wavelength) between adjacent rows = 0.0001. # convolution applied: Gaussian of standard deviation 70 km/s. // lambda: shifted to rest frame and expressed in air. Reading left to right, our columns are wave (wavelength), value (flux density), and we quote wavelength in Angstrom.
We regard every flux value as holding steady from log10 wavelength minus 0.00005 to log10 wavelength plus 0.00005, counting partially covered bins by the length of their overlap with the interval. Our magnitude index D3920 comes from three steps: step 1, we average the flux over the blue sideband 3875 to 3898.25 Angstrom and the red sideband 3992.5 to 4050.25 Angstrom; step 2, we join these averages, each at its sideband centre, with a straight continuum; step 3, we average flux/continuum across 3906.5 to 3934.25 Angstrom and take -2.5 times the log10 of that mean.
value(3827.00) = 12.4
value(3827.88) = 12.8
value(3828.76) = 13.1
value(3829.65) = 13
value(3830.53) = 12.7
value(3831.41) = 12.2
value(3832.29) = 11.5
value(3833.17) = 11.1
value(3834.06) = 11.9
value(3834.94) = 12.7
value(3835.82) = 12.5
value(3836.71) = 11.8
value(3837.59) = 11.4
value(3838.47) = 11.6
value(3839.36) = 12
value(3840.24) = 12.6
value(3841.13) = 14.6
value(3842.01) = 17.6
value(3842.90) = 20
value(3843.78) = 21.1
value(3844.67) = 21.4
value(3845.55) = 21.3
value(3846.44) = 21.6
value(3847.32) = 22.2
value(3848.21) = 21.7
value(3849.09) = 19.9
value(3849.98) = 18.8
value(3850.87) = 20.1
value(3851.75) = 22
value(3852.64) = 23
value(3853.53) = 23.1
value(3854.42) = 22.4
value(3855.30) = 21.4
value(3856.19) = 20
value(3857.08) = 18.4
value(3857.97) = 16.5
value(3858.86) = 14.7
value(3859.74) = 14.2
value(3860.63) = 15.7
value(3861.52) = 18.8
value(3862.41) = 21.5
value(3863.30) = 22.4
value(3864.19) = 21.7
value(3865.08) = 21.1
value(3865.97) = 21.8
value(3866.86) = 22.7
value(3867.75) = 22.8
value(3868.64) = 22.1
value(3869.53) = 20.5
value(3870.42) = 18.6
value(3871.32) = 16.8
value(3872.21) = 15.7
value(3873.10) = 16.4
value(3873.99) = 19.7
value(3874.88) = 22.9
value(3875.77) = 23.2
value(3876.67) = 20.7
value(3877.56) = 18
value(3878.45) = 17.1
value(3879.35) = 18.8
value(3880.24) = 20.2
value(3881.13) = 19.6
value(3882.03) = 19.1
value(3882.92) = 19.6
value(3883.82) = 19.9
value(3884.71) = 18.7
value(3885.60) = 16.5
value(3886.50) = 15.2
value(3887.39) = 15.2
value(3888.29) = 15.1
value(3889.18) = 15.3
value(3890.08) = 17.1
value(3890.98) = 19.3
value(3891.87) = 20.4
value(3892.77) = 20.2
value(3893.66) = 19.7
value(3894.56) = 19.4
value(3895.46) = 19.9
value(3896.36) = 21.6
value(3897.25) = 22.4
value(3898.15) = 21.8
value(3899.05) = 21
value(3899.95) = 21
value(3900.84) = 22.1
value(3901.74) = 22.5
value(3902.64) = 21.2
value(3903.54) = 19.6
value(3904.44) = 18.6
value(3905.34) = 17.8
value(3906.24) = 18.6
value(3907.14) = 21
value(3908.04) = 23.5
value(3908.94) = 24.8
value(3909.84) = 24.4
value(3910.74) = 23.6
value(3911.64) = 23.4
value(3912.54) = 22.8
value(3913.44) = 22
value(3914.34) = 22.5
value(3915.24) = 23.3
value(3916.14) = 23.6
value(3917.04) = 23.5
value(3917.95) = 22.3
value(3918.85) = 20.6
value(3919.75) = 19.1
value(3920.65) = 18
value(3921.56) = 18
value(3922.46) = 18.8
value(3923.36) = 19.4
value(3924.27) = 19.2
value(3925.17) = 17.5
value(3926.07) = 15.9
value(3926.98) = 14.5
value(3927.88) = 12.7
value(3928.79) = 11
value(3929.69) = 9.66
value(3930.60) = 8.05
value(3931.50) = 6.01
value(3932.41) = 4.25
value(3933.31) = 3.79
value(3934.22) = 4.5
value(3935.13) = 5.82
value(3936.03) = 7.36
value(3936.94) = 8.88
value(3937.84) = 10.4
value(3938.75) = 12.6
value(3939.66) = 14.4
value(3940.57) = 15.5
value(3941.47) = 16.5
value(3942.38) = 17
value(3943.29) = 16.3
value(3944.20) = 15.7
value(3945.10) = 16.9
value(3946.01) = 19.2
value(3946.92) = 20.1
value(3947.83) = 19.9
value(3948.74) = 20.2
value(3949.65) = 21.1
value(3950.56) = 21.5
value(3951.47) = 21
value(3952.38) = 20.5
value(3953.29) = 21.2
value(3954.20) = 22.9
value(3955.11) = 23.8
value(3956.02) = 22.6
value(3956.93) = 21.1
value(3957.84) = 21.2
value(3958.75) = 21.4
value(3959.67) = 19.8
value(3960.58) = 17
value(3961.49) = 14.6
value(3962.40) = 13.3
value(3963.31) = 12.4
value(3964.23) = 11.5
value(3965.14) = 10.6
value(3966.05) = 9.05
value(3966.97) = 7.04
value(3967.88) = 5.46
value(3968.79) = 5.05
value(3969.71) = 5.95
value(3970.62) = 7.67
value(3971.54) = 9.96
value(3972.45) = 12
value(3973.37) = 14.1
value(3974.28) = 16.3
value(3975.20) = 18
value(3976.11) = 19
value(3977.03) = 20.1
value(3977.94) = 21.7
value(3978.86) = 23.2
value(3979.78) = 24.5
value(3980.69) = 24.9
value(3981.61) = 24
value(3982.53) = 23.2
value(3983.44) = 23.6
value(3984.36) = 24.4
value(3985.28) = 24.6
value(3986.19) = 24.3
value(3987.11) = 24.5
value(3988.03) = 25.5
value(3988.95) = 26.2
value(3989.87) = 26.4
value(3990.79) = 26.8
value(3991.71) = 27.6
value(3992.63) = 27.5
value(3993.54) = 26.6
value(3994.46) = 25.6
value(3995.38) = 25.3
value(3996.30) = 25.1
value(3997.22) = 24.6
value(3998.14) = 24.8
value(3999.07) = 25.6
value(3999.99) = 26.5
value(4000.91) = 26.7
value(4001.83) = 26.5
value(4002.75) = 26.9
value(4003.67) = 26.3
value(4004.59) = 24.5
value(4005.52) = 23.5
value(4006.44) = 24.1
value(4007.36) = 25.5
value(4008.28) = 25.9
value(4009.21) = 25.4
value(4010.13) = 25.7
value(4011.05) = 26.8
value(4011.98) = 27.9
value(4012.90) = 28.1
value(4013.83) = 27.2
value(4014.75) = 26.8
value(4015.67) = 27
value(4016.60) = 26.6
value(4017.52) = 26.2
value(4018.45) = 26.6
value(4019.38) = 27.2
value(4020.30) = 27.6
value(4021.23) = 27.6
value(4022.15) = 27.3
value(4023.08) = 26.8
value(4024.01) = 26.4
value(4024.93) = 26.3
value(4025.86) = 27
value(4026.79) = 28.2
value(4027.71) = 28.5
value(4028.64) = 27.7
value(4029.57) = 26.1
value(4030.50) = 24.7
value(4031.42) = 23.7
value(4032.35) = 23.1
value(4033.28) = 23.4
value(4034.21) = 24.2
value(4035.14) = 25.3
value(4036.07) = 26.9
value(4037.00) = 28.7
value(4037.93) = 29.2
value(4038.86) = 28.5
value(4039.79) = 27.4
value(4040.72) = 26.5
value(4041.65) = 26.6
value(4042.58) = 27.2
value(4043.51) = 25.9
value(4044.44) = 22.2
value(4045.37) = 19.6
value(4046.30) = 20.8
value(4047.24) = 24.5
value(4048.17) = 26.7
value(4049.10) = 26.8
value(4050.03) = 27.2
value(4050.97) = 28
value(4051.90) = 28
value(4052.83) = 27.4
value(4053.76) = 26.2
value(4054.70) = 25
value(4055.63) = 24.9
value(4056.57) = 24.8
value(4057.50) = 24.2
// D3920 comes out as 0.17 mag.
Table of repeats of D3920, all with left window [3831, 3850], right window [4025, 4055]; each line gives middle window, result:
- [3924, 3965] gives 0.36 mag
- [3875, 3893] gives -0.02 mag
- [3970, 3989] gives 0.13 mag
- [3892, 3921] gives -0.12 mag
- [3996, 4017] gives -0.07 mag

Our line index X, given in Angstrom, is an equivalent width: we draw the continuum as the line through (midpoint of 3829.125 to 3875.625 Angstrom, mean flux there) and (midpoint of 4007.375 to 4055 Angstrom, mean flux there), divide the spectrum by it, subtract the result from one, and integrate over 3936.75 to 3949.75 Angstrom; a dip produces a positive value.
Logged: 3.5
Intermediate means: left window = 18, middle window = 16.3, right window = 26.3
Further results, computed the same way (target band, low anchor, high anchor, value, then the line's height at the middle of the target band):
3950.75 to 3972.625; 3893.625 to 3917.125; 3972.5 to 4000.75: 7.6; 23.1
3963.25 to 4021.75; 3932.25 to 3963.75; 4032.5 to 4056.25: -3.6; 20.7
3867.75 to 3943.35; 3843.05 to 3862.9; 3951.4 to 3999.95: 7.9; 19.9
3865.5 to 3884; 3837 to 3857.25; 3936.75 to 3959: -0.9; 18.9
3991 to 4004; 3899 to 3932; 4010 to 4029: -0.3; 25.5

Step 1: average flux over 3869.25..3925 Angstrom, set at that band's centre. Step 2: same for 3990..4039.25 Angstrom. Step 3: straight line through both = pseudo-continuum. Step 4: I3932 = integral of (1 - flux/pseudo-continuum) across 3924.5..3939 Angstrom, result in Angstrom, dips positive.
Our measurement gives 8.1 Angstrom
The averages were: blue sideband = 20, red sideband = 26.3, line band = 9.66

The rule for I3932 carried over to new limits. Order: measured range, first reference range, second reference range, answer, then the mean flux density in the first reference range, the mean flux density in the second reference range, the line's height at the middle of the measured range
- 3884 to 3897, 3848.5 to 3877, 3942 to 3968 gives 0.7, 20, 17.5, 19.3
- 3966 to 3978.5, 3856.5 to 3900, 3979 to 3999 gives 6.1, 19.2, 25.2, 24.3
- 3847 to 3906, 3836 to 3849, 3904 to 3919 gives -0.3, 17.2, 22.2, 19.6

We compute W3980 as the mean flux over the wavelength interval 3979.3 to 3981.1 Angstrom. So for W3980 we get 24.7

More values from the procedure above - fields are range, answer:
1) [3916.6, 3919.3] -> 22.1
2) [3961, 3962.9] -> 14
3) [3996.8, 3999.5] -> 24.9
